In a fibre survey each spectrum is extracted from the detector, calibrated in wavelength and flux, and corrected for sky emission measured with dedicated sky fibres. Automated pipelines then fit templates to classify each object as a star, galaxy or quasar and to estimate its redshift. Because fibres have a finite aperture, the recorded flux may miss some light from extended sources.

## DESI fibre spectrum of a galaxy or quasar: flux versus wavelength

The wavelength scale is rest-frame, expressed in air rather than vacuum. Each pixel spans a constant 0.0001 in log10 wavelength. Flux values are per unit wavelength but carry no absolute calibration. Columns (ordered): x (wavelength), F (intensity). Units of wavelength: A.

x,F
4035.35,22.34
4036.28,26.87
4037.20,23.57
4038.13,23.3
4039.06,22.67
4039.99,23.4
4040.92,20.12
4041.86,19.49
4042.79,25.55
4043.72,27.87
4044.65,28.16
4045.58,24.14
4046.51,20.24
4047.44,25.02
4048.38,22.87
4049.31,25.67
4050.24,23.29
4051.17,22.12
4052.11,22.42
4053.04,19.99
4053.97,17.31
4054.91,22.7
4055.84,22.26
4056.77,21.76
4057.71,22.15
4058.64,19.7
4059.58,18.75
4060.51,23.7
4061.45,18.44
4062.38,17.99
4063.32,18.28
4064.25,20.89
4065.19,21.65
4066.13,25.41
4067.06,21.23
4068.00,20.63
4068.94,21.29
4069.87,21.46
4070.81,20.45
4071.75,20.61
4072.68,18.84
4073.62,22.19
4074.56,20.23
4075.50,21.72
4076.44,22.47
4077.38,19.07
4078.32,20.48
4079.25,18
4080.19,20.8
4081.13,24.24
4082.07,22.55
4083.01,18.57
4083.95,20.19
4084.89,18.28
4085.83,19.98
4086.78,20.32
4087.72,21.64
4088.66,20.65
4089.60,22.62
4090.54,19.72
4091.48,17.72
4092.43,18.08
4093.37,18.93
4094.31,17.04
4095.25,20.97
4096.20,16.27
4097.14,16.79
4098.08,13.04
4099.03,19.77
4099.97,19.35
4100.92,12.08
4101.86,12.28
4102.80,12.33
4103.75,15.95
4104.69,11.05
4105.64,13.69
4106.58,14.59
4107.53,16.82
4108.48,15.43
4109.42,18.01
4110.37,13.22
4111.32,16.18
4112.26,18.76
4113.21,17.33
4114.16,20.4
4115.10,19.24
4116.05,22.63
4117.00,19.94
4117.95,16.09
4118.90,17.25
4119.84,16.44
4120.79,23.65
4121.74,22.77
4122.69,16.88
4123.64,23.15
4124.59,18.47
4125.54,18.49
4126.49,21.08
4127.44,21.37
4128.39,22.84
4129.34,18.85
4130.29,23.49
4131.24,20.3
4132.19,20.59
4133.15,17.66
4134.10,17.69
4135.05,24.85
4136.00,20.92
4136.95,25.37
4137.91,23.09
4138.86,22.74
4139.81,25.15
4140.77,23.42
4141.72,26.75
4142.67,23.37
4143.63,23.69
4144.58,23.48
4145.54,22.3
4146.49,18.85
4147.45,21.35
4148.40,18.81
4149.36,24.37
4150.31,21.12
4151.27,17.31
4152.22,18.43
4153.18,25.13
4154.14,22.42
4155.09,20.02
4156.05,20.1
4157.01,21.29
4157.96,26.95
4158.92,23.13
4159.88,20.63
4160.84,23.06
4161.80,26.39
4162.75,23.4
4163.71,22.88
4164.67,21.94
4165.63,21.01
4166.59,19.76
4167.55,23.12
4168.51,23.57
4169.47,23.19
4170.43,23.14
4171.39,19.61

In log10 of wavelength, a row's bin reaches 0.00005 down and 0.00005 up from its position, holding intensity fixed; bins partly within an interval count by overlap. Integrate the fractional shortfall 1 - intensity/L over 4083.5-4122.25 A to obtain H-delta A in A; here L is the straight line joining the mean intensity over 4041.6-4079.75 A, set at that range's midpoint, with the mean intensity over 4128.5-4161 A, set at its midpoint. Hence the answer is 7.21 A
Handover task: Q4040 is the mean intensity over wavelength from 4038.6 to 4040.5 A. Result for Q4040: 23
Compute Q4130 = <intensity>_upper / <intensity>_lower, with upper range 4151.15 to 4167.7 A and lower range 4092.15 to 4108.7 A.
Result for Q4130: 1.40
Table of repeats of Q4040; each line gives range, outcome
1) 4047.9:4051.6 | 23.5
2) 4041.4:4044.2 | 24.4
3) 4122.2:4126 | 19.3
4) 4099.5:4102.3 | 14.6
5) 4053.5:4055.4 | 20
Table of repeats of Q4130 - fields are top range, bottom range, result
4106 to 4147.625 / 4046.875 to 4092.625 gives 0.97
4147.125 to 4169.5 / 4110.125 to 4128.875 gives 1.14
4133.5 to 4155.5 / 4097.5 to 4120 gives 1.36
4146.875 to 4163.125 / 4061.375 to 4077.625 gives 1.06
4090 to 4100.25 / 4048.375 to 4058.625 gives 0.82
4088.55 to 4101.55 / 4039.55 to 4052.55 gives 0.76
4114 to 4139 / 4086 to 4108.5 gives 1.21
